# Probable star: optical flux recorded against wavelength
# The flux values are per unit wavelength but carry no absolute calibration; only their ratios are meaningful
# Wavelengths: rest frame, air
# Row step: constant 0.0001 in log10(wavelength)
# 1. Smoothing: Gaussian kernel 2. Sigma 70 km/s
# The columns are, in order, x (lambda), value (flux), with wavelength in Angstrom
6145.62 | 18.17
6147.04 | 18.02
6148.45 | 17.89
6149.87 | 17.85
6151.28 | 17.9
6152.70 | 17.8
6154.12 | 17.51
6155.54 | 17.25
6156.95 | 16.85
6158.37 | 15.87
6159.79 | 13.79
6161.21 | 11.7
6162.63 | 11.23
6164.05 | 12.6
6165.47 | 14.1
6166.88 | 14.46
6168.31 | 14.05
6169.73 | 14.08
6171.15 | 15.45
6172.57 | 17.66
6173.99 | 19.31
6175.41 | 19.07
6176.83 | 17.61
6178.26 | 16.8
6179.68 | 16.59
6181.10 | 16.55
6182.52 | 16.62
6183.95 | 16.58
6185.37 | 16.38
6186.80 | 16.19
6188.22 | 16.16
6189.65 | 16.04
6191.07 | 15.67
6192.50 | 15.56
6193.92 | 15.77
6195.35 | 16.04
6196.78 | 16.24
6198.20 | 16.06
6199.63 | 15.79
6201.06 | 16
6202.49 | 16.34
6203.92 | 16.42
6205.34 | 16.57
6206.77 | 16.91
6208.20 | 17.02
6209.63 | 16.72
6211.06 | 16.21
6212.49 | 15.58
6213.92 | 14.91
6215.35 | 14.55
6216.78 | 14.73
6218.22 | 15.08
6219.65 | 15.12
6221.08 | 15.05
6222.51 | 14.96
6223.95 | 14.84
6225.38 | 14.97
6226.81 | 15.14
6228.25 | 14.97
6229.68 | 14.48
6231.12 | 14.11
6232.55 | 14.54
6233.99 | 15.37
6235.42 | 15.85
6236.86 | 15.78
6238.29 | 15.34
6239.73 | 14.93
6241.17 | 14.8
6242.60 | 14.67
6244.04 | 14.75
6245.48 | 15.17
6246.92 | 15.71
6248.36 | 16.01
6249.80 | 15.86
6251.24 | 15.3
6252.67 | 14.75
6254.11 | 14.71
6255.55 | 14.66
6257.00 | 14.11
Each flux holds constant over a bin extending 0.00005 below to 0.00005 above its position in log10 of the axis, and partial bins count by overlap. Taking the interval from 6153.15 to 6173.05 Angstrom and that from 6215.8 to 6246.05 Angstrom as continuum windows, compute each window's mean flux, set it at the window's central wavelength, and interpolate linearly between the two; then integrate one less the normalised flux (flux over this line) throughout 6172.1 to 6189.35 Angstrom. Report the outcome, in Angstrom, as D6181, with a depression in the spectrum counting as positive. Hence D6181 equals -2.7 Angstrom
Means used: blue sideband 14.8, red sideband 15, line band 17.1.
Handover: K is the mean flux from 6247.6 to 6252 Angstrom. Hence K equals 15.7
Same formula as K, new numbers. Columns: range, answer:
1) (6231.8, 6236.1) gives 15.3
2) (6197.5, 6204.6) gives 16.1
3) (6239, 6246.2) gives 14.9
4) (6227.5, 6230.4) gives 14.7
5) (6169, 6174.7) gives 16.6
